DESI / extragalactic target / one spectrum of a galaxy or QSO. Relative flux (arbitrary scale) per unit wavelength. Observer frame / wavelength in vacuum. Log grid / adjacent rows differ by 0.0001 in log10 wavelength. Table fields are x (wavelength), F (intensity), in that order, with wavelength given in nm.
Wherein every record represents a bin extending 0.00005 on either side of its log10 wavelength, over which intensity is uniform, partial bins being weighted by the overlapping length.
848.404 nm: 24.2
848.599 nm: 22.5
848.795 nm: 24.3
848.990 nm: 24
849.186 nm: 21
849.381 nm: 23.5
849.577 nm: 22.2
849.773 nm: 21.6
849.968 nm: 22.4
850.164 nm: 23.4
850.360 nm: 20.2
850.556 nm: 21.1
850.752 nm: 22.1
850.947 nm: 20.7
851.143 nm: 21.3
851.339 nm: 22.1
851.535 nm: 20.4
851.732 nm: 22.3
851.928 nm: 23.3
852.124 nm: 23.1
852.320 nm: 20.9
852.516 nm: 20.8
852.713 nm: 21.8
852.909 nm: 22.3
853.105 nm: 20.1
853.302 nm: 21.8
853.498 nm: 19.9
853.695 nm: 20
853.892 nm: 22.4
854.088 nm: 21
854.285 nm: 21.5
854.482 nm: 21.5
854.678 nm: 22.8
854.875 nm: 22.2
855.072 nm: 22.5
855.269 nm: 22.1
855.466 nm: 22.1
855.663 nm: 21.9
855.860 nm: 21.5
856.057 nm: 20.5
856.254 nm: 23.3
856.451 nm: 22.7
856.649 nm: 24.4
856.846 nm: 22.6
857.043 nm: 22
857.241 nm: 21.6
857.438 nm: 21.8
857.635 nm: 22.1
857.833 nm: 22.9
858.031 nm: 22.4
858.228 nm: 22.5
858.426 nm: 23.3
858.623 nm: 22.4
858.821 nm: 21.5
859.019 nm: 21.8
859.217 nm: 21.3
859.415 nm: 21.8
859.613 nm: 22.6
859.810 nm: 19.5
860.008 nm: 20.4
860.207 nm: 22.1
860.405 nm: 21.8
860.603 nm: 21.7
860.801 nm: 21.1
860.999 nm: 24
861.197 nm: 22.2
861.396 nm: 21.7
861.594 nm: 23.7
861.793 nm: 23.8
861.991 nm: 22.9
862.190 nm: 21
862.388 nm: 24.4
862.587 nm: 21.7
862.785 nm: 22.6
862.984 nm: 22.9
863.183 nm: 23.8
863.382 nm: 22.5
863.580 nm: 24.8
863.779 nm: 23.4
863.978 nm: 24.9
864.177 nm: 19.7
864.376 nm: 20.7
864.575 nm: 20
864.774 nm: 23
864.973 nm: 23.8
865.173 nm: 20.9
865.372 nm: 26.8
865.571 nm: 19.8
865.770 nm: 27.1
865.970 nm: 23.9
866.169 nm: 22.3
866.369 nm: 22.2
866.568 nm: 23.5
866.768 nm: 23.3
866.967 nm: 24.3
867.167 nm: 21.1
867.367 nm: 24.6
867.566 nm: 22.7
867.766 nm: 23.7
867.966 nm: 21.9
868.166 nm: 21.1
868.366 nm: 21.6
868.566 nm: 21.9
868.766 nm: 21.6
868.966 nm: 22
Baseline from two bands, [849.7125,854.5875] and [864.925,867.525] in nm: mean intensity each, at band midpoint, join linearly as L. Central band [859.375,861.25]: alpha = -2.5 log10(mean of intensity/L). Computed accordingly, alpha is 0.04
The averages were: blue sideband 21.5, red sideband 23.3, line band 21.7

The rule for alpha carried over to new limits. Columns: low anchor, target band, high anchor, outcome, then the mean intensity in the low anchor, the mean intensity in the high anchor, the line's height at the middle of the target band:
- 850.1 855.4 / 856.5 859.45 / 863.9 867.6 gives -0.01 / 21.6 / 22.9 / 22.1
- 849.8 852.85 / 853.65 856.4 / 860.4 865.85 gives 0.01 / 21.7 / 22.7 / 22.1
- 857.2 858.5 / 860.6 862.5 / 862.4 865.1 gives -0.01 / 22.4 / 22.6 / 22.5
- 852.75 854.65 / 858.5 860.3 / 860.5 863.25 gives 0.04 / 21.3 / 22.7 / 22.2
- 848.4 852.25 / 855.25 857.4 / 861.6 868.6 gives 0.01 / 22.2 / 22.8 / 22.5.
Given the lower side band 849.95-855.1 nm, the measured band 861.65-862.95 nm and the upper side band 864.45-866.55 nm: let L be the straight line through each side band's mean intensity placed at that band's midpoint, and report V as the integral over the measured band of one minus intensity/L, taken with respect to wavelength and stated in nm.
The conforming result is -0.008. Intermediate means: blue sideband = 21.6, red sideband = 23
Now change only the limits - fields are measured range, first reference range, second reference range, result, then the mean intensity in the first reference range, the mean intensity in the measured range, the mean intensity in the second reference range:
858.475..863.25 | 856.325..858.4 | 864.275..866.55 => 0.095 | 22.5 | 22.2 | 22.8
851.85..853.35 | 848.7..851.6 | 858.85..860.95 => 0.011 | 22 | 21.7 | 21.5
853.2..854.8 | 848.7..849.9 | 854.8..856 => 0.057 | 22.8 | 21.4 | 22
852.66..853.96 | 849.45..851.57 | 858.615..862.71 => 0.038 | 21.7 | 21.1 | 22.1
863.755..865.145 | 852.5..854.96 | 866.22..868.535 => 0.021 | 21.4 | 22.1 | 22.7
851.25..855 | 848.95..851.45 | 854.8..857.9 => 0.082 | 21.9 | 21.6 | 22.3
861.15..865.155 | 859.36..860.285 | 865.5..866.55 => -0.067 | 21.2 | 22.6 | 23.2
